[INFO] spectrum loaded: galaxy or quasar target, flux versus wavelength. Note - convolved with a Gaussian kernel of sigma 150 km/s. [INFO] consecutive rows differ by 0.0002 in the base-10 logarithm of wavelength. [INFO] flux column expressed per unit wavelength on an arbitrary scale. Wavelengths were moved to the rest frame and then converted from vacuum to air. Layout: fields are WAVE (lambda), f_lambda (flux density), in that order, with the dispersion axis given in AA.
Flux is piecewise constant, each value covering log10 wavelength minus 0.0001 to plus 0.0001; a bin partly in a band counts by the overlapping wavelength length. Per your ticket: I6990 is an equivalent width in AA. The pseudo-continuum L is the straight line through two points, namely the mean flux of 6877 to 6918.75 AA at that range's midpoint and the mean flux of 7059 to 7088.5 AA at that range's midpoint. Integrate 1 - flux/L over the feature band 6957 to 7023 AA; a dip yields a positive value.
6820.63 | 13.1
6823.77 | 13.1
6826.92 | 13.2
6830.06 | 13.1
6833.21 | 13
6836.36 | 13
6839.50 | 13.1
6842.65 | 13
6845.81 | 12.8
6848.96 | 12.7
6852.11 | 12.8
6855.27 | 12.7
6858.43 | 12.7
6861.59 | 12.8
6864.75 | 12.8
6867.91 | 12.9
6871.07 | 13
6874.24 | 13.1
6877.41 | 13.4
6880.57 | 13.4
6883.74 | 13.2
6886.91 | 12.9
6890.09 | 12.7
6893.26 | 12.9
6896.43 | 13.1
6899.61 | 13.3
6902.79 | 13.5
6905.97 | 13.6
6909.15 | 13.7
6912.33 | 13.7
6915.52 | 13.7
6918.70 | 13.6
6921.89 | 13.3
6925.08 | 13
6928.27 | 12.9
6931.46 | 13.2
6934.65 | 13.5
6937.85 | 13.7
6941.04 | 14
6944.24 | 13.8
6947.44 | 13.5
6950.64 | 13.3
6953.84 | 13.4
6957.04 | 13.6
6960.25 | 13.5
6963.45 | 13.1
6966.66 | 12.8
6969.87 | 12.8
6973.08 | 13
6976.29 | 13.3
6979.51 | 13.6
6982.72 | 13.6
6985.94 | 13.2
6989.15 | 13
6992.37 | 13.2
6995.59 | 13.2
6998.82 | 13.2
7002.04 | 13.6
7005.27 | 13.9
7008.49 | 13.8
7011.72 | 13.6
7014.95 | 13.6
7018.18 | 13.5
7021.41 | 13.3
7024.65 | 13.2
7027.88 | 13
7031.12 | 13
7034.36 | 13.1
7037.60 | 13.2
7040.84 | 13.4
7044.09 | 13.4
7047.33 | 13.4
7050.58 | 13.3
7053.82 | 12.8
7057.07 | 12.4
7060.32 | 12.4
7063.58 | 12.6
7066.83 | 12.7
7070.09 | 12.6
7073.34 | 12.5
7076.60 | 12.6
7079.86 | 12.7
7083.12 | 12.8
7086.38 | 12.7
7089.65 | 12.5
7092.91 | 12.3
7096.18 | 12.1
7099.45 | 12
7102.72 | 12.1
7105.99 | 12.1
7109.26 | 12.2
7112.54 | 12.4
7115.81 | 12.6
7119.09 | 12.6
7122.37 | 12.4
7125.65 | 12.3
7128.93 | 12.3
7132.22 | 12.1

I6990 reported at -2.0 AA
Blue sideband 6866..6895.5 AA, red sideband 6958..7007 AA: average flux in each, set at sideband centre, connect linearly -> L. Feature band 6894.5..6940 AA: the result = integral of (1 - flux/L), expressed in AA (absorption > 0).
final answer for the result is -0.98 AA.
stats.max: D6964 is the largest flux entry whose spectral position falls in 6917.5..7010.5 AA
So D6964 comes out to 14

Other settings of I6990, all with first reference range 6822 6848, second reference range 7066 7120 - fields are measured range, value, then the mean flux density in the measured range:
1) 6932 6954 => -1.4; 13.6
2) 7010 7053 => -2.5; 13.3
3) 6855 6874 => 0.2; 12.8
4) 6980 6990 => -0.5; 13.3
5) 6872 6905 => -0.6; 13.2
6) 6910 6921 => -0.7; 13.6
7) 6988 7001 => -0.5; 13.2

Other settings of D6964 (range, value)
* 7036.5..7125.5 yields 13.4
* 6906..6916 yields 13.7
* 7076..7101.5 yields 12.8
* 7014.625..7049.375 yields 13.6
